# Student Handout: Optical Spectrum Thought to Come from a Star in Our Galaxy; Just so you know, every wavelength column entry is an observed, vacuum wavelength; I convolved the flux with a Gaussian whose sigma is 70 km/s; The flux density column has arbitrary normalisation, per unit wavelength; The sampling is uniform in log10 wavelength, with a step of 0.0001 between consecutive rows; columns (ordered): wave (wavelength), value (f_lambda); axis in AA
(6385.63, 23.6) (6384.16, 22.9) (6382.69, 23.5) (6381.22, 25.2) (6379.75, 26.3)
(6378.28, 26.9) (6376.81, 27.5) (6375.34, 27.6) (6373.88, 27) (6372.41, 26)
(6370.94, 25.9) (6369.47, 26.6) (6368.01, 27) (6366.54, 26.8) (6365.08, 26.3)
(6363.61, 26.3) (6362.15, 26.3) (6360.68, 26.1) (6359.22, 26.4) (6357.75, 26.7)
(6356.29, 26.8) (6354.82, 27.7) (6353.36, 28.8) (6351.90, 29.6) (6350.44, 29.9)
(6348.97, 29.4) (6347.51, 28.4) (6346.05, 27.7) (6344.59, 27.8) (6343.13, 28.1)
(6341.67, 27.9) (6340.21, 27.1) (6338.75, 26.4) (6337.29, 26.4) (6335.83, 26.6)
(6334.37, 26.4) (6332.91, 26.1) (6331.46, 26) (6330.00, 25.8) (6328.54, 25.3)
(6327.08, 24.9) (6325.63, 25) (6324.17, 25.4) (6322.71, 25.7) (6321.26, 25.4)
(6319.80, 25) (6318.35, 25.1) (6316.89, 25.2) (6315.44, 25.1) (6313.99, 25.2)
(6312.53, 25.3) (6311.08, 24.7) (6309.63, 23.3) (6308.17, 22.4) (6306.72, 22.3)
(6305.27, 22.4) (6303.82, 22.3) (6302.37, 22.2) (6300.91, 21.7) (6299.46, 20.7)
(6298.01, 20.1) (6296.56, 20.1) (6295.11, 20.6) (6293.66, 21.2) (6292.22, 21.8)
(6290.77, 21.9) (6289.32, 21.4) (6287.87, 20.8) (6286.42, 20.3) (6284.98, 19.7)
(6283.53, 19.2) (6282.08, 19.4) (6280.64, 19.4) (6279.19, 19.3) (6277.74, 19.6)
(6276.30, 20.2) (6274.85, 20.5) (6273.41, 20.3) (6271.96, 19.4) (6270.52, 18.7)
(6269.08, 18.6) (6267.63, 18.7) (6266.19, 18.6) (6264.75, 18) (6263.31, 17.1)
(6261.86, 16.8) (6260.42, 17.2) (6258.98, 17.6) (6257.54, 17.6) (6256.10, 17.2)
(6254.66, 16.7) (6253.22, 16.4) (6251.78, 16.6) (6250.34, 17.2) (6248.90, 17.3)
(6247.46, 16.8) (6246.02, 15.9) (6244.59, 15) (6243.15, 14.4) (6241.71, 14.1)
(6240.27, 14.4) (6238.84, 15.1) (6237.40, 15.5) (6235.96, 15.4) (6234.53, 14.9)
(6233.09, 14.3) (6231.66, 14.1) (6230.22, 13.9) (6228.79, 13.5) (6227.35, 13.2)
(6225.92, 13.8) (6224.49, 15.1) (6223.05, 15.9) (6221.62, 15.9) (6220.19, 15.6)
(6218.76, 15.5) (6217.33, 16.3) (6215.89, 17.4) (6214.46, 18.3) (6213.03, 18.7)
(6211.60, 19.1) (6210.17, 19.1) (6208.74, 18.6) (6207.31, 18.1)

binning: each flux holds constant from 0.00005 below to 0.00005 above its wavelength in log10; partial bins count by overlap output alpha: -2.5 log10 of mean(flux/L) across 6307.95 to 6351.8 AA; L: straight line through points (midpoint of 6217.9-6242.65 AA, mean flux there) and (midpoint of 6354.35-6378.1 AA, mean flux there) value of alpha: -0.12 mag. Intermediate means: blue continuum 14.7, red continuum 26.7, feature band 26.2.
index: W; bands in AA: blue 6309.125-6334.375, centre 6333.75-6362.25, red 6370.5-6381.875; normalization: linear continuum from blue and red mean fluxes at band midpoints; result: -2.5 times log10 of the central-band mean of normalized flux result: -0.07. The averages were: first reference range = 25.3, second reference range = 26.6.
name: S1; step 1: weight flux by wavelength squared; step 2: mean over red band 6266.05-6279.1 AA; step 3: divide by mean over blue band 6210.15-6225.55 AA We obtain 1.18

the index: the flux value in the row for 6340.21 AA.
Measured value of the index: 27.1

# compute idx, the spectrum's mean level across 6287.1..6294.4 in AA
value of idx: 21.4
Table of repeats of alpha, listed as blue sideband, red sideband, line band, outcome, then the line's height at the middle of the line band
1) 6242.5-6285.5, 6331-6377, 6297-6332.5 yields -0.04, 23.2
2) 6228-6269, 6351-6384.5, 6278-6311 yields -0.05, 20.2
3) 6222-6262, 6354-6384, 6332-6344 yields -0.13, 23.7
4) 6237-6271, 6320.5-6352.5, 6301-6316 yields 0.00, 23.4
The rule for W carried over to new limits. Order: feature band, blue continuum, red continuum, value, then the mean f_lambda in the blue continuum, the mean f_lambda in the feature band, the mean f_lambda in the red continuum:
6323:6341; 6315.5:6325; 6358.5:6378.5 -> -0.01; 25.3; 25.9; 26.6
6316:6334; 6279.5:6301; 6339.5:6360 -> -0.02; 20.5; 25.4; 28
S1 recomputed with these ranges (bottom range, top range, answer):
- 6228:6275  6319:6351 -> 1.65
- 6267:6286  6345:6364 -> 1.46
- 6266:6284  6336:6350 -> 1.46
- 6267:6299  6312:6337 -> 1.29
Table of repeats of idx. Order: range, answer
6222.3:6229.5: 14.3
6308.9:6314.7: 24.6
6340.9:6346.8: 27.9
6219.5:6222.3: 15.8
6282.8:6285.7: 19.4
